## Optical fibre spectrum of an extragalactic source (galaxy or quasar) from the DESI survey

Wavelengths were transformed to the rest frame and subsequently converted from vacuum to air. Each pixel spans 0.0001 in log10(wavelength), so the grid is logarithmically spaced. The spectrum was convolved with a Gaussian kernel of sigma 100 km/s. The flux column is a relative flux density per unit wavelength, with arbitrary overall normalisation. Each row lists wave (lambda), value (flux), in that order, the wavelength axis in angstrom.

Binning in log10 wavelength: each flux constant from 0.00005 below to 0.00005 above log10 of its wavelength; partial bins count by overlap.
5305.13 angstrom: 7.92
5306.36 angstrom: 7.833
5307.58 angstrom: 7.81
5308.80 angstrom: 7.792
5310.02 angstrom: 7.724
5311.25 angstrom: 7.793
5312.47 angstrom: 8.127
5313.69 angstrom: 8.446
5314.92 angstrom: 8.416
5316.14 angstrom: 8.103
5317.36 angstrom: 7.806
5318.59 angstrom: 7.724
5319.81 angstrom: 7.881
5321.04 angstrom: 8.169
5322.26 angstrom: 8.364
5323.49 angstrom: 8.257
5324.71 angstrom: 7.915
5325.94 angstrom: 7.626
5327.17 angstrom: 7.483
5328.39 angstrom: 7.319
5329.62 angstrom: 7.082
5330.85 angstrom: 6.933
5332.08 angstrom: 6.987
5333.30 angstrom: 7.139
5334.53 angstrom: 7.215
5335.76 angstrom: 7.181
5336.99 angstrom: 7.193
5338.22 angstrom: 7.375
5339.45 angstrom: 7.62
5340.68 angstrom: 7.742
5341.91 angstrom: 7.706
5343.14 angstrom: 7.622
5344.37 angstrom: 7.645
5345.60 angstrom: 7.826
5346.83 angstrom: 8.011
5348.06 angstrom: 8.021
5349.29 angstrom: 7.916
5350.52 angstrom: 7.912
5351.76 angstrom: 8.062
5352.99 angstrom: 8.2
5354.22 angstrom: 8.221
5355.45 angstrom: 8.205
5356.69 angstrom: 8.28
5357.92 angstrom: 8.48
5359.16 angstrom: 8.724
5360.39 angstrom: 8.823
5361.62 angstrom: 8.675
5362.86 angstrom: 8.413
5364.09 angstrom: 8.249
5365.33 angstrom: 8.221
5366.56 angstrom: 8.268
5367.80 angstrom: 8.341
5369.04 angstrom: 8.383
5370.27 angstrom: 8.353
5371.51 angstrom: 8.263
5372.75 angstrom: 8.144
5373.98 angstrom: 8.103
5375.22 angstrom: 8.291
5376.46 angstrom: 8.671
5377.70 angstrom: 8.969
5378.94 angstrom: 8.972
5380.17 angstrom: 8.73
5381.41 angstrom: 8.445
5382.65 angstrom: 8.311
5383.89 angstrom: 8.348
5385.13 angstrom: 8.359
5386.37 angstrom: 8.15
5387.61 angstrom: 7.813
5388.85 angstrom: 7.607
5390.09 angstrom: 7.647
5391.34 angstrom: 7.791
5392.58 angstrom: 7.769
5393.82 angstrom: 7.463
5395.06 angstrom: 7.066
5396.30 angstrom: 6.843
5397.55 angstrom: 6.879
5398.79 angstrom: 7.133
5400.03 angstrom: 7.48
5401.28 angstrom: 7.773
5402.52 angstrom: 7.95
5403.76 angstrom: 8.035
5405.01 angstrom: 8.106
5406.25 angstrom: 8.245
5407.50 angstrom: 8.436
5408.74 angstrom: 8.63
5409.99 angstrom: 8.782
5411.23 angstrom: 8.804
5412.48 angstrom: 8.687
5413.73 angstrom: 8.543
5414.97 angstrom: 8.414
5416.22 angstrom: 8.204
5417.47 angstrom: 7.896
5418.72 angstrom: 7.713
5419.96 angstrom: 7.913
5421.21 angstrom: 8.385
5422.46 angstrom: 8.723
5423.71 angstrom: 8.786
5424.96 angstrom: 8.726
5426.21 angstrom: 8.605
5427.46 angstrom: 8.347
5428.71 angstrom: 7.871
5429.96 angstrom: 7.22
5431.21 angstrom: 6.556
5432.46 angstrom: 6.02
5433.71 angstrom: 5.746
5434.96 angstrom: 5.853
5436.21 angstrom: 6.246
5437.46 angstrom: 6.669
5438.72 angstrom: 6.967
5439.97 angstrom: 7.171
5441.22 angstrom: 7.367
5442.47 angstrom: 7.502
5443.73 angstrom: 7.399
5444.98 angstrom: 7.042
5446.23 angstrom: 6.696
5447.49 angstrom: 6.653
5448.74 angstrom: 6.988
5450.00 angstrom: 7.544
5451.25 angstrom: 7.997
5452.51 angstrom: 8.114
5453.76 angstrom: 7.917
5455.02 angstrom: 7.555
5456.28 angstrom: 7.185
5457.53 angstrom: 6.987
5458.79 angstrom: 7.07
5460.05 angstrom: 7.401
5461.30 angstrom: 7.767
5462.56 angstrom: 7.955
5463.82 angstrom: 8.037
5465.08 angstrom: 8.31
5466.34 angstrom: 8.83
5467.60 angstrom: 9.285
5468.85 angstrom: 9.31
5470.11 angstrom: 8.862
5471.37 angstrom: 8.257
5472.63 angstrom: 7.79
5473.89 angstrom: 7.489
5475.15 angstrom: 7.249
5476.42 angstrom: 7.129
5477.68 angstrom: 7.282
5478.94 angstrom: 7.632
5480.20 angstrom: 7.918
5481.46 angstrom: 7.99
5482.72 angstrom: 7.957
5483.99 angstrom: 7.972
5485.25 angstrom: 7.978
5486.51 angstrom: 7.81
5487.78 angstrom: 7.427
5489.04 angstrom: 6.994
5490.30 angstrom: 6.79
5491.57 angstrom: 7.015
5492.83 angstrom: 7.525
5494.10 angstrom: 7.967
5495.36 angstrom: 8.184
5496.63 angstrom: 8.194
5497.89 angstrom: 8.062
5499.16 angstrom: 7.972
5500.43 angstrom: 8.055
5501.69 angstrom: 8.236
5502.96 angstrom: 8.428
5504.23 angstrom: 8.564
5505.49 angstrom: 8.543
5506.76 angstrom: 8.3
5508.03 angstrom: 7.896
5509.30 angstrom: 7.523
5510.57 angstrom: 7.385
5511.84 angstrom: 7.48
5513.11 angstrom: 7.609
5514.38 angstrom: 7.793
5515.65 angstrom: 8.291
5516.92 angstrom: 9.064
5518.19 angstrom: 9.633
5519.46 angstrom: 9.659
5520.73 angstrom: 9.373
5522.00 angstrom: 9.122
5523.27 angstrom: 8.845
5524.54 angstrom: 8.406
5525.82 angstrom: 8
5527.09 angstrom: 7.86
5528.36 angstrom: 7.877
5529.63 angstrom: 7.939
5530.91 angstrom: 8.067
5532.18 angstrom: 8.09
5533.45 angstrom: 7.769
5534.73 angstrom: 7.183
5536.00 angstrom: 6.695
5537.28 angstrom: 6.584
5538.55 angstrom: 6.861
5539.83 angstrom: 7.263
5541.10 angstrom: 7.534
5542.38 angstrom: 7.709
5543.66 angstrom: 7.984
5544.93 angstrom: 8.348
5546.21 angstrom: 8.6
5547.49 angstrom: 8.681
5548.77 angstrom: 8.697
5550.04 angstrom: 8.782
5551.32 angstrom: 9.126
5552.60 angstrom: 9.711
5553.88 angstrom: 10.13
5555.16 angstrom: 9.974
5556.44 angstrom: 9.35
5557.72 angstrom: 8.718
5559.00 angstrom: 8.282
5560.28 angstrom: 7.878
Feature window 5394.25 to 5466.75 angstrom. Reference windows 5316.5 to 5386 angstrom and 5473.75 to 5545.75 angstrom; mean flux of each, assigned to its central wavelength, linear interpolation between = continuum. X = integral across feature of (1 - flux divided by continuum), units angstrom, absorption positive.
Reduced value 2.9 angstrom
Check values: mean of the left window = 8.02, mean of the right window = 7.91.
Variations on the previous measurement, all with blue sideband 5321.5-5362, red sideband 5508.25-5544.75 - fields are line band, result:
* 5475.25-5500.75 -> 0.9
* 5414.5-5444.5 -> 1.5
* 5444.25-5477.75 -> 0.8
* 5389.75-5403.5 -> 0.7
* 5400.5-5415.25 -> -0.9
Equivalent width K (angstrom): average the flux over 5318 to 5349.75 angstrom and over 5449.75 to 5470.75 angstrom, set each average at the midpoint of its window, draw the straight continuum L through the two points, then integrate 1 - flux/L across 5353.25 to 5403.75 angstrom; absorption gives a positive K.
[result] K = -2.3 angstrom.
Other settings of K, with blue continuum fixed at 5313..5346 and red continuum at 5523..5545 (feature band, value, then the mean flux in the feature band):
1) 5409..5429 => -1.9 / 8.41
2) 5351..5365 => -1.3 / 8.38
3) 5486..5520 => -1.4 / 8.01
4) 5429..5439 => 1.6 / 6.44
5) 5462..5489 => -1.1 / 8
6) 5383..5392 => -0.4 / 7.96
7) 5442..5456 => 0.5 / 7.39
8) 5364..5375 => -0.9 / 8.26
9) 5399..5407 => -0.2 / 7.9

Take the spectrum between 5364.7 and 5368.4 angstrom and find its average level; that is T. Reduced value 8.27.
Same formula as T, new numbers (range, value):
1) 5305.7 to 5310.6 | 7.79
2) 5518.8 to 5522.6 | 9.4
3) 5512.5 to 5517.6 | 8.21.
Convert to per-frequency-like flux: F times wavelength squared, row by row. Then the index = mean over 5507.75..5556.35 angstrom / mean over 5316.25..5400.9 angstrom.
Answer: 1.11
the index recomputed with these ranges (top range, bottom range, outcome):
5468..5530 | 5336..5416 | 1.04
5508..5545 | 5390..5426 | 1.04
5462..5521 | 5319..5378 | 1.07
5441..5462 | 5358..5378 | 0.90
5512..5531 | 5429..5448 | 1.29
